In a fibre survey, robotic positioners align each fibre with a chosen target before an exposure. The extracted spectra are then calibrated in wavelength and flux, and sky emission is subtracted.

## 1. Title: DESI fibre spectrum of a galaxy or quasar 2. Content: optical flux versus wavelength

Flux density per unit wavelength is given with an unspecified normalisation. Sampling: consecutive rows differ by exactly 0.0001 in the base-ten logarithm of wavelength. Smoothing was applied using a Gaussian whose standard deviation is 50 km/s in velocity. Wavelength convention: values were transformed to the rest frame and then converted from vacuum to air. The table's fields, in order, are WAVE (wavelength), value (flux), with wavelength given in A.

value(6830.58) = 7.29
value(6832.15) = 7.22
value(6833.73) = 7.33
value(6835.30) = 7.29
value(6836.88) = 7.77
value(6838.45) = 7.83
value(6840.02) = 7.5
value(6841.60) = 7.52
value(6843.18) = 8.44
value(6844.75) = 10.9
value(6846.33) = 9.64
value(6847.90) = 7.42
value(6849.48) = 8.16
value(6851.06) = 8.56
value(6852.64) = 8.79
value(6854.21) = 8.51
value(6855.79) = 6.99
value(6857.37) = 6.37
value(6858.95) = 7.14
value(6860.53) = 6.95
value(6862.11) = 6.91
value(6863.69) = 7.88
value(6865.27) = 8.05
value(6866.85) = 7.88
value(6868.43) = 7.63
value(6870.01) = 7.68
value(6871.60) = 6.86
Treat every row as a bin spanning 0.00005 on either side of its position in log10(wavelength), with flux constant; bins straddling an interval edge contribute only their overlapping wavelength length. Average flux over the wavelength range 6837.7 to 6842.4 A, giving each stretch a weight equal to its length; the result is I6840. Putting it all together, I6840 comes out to 7.61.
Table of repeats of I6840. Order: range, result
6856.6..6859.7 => 6.75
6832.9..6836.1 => 7.29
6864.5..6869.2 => 7.86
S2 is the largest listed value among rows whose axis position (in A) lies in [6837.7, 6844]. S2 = 8.44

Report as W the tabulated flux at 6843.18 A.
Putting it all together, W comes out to 8.44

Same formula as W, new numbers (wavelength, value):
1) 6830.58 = 7.29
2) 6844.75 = 10.9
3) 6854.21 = 8.51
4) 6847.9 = 7.42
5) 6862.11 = 6.91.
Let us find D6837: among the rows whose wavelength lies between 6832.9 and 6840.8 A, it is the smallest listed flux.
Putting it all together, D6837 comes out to 7.29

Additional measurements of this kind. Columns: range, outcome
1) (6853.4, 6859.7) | 6.37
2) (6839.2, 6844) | 7.5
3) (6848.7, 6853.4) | 8.16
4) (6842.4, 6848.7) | 7.42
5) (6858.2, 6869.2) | 6.91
